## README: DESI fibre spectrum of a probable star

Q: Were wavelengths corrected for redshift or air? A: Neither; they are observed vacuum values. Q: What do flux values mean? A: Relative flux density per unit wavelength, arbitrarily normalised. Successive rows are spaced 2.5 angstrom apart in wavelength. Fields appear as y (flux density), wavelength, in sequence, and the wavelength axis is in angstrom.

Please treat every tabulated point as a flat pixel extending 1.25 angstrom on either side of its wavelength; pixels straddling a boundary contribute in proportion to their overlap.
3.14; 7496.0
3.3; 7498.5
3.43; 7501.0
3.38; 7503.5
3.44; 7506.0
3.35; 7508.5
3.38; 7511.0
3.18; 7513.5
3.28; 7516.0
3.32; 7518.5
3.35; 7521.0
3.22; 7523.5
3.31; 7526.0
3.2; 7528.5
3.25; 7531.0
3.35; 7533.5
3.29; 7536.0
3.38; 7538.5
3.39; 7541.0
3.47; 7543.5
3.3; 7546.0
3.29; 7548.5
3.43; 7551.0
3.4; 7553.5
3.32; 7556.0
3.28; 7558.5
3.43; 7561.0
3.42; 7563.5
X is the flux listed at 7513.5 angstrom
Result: 3.18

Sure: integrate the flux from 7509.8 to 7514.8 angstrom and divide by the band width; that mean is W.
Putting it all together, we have 3.28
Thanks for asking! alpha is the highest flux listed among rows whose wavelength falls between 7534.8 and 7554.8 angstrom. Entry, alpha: 3.47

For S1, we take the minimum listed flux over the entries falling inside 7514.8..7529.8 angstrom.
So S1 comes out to 3.2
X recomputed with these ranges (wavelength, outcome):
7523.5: 3.22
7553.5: 3.4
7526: 3.31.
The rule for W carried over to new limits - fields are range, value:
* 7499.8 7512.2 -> 3.4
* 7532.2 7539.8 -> 3.34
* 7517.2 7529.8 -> 3.28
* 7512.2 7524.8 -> 3.27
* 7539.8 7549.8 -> 3.36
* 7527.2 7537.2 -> 3.27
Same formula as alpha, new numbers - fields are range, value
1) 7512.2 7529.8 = 3.35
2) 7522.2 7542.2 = 3.39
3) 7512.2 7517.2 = 3.28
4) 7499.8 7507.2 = 3.44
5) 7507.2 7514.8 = 3.38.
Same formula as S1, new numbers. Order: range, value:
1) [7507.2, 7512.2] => 3.35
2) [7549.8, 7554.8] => 3.4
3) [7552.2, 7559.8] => 3.28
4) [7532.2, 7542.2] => 3.29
